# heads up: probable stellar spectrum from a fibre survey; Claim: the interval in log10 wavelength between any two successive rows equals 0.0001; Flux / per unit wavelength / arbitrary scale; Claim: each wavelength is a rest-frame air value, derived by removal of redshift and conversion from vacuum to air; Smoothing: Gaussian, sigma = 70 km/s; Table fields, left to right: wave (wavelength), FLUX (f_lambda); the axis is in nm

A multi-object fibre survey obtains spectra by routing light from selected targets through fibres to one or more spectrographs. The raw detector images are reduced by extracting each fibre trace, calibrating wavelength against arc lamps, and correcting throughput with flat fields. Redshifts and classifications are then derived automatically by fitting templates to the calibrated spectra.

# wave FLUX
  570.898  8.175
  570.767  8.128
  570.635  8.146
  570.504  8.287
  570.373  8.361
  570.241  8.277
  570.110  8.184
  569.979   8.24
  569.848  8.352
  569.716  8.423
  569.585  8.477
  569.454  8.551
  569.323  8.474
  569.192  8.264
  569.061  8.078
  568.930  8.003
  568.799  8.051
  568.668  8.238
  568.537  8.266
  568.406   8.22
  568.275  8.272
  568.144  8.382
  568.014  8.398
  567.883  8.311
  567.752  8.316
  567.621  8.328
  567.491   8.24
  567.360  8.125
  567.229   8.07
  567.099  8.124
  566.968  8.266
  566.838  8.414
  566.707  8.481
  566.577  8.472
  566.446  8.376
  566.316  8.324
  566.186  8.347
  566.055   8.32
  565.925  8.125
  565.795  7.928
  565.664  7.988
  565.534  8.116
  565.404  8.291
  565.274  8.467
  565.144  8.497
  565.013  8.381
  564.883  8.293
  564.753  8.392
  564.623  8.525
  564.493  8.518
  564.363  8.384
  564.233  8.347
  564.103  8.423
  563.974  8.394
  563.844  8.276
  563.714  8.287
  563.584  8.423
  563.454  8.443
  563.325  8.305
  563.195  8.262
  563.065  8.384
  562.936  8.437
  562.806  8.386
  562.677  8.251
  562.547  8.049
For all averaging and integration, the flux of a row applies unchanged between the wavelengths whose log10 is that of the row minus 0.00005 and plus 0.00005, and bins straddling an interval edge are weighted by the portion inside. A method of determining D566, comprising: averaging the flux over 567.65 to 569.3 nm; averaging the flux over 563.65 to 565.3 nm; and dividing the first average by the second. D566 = 1.0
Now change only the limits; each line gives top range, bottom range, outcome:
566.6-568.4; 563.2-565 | 0.99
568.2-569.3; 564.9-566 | 0.99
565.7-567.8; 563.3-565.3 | 0.98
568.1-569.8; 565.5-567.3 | 1.00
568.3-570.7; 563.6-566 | 0.99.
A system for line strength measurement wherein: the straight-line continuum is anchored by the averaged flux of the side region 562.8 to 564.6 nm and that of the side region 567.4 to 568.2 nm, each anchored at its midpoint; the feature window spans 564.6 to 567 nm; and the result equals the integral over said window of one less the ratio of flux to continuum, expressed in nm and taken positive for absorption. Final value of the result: 0.01 nm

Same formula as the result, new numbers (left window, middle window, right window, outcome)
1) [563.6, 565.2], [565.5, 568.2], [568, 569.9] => 0.02 nm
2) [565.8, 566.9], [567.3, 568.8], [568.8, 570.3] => 0.01 nm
